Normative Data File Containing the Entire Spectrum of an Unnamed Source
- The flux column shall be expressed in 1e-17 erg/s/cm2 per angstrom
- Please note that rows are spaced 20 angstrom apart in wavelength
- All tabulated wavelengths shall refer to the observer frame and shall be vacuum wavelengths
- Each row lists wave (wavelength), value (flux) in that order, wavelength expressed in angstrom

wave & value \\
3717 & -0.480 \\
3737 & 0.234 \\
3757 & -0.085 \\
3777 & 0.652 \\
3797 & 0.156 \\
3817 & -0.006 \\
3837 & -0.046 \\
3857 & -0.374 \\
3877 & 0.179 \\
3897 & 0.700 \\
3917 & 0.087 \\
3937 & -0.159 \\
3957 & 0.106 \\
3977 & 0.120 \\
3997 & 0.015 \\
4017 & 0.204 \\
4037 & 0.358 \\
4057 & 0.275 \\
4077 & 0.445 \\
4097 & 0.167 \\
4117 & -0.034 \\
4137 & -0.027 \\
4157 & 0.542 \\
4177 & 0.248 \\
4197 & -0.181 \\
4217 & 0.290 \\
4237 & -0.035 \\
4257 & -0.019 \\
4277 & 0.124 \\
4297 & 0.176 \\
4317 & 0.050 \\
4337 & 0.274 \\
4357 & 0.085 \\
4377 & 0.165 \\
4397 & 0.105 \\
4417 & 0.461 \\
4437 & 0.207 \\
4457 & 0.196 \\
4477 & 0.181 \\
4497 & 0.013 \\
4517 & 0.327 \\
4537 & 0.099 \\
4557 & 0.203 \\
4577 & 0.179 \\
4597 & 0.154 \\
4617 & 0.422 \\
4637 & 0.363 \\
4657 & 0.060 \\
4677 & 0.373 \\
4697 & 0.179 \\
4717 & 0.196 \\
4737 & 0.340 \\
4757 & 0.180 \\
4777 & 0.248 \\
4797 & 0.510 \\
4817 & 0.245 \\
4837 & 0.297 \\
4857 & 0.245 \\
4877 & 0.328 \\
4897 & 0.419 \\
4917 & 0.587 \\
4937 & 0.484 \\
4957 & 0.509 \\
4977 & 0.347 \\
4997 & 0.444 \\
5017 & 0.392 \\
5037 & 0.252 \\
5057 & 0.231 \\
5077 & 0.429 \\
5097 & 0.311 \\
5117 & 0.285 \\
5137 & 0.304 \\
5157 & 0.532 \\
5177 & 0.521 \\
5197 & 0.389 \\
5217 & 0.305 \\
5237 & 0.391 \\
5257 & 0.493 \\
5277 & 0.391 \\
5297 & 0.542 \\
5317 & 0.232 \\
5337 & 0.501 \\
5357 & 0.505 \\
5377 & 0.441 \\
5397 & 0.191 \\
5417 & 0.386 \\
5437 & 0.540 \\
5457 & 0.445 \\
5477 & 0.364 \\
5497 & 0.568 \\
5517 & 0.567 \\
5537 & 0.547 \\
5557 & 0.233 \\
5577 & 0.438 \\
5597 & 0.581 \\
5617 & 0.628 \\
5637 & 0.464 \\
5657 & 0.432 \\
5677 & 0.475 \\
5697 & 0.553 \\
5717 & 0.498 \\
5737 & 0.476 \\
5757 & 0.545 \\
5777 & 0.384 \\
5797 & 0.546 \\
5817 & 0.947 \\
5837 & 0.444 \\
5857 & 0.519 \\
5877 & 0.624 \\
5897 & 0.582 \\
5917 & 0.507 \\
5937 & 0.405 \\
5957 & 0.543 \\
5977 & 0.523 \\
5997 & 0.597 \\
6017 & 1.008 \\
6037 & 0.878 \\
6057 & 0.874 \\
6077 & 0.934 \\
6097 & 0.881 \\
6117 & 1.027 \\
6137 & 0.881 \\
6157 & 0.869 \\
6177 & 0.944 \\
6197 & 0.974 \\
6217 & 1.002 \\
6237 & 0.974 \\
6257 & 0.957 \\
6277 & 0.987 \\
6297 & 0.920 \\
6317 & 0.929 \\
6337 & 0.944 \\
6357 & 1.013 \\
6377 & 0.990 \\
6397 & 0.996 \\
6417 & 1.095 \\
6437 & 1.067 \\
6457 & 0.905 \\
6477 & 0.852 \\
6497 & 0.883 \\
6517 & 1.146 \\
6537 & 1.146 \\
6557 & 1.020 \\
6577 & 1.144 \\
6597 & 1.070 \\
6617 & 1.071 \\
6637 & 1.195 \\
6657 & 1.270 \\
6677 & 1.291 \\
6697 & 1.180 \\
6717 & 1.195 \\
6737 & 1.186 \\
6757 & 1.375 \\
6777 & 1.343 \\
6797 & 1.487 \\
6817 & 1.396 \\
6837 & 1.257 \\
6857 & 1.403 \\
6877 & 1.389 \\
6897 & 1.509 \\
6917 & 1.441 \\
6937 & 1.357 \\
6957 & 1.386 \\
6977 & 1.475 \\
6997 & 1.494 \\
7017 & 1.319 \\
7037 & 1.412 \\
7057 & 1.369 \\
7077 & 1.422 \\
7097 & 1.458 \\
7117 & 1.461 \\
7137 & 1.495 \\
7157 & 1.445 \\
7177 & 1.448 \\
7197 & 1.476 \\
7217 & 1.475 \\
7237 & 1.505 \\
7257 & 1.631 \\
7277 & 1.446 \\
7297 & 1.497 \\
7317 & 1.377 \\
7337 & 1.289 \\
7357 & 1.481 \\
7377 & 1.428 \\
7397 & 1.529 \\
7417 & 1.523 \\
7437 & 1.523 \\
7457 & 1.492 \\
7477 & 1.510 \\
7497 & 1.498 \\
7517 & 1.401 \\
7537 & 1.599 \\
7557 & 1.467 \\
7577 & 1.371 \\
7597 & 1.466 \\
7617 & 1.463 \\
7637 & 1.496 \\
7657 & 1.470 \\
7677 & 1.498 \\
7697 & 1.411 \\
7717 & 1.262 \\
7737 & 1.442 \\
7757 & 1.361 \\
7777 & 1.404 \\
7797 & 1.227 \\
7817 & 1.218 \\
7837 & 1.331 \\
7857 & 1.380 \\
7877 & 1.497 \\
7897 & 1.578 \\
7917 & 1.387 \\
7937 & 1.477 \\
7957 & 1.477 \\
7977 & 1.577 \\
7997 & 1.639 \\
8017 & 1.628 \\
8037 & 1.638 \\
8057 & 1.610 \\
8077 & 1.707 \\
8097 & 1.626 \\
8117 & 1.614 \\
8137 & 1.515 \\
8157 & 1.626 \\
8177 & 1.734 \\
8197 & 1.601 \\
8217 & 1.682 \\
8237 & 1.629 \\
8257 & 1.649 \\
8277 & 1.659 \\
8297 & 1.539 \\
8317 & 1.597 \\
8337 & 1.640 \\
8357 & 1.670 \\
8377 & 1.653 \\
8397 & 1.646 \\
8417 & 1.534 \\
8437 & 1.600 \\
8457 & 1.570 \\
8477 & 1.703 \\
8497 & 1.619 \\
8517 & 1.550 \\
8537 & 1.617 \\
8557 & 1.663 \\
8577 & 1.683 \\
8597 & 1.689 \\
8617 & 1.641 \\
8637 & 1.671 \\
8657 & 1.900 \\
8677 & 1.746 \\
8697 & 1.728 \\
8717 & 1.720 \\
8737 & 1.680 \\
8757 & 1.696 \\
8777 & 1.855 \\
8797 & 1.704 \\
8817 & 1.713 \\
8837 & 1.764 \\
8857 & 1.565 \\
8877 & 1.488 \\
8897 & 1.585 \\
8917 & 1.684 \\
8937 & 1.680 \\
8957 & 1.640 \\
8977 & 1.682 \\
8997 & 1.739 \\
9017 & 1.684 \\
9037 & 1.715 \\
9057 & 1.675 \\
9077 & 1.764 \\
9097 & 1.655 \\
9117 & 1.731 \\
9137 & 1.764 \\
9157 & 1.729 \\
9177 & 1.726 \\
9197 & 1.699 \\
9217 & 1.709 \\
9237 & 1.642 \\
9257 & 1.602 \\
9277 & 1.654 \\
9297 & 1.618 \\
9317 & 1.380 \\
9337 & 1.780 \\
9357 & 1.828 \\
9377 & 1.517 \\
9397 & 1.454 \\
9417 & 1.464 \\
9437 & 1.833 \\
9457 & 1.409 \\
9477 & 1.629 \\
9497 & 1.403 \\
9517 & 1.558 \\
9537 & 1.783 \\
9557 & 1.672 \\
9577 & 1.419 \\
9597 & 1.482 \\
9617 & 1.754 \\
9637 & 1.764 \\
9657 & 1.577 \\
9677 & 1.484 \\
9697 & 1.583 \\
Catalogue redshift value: 0.51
